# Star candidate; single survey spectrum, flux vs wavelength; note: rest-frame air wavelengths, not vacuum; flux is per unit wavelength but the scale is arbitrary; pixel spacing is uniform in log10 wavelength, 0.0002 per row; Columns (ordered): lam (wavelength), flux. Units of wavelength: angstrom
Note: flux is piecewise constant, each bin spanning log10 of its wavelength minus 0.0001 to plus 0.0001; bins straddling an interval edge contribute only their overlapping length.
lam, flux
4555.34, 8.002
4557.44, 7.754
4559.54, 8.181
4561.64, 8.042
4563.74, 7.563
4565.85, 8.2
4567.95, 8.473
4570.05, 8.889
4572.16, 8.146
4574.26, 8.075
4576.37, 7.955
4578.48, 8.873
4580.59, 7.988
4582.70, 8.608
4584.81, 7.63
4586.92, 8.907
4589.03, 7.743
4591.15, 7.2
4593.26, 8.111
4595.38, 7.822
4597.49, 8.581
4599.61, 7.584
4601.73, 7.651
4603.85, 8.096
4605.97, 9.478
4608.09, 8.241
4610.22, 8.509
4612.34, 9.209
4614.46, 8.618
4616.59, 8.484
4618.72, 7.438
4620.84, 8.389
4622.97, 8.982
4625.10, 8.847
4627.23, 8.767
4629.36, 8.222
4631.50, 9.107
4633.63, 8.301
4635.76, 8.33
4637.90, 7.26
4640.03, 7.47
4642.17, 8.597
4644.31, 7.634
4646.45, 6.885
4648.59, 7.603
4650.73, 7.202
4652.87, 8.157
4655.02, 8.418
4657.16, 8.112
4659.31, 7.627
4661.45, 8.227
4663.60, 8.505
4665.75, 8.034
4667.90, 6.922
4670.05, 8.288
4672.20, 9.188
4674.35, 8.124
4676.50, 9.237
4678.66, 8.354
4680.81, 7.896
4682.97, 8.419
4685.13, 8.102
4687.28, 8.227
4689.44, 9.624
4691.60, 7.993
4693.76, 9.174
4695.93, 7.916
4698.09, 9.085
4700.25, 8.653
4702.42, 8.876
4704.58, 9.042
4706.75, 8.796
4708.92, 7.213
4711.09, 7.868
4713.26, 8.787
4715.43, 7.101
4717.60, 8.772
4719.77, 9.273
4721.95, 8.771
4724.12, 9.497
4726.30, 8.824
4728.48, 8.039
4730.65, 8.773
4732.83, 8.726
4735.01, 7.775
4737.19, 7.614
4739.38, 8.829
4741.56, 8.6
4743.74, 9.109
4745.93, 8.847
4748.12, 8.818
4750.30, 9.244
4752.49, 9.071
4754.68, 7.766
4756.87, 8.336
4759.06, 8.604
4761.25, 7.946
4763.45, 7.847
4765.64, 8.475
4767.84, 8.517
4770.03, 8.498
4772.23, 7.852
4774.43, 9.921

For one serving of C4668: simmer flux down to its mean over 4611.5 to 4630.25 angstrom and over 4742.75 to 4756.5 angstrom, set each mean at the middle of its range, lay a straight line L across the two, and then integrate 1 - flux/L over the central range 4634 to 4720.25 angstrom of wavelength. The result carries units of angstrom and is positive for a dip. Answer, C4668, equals 4.3 angstrom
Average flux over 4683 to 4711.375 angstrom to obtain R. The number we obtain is 8.52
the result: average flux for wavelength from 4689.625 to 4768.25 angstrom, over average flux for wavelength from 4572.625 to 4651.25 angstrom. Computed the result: 1.04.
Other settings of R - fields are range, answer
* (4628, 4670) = 7.94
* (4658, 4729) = 8.44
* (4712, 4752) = 8.64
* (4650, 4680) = 8.18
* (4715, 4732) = 8.69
